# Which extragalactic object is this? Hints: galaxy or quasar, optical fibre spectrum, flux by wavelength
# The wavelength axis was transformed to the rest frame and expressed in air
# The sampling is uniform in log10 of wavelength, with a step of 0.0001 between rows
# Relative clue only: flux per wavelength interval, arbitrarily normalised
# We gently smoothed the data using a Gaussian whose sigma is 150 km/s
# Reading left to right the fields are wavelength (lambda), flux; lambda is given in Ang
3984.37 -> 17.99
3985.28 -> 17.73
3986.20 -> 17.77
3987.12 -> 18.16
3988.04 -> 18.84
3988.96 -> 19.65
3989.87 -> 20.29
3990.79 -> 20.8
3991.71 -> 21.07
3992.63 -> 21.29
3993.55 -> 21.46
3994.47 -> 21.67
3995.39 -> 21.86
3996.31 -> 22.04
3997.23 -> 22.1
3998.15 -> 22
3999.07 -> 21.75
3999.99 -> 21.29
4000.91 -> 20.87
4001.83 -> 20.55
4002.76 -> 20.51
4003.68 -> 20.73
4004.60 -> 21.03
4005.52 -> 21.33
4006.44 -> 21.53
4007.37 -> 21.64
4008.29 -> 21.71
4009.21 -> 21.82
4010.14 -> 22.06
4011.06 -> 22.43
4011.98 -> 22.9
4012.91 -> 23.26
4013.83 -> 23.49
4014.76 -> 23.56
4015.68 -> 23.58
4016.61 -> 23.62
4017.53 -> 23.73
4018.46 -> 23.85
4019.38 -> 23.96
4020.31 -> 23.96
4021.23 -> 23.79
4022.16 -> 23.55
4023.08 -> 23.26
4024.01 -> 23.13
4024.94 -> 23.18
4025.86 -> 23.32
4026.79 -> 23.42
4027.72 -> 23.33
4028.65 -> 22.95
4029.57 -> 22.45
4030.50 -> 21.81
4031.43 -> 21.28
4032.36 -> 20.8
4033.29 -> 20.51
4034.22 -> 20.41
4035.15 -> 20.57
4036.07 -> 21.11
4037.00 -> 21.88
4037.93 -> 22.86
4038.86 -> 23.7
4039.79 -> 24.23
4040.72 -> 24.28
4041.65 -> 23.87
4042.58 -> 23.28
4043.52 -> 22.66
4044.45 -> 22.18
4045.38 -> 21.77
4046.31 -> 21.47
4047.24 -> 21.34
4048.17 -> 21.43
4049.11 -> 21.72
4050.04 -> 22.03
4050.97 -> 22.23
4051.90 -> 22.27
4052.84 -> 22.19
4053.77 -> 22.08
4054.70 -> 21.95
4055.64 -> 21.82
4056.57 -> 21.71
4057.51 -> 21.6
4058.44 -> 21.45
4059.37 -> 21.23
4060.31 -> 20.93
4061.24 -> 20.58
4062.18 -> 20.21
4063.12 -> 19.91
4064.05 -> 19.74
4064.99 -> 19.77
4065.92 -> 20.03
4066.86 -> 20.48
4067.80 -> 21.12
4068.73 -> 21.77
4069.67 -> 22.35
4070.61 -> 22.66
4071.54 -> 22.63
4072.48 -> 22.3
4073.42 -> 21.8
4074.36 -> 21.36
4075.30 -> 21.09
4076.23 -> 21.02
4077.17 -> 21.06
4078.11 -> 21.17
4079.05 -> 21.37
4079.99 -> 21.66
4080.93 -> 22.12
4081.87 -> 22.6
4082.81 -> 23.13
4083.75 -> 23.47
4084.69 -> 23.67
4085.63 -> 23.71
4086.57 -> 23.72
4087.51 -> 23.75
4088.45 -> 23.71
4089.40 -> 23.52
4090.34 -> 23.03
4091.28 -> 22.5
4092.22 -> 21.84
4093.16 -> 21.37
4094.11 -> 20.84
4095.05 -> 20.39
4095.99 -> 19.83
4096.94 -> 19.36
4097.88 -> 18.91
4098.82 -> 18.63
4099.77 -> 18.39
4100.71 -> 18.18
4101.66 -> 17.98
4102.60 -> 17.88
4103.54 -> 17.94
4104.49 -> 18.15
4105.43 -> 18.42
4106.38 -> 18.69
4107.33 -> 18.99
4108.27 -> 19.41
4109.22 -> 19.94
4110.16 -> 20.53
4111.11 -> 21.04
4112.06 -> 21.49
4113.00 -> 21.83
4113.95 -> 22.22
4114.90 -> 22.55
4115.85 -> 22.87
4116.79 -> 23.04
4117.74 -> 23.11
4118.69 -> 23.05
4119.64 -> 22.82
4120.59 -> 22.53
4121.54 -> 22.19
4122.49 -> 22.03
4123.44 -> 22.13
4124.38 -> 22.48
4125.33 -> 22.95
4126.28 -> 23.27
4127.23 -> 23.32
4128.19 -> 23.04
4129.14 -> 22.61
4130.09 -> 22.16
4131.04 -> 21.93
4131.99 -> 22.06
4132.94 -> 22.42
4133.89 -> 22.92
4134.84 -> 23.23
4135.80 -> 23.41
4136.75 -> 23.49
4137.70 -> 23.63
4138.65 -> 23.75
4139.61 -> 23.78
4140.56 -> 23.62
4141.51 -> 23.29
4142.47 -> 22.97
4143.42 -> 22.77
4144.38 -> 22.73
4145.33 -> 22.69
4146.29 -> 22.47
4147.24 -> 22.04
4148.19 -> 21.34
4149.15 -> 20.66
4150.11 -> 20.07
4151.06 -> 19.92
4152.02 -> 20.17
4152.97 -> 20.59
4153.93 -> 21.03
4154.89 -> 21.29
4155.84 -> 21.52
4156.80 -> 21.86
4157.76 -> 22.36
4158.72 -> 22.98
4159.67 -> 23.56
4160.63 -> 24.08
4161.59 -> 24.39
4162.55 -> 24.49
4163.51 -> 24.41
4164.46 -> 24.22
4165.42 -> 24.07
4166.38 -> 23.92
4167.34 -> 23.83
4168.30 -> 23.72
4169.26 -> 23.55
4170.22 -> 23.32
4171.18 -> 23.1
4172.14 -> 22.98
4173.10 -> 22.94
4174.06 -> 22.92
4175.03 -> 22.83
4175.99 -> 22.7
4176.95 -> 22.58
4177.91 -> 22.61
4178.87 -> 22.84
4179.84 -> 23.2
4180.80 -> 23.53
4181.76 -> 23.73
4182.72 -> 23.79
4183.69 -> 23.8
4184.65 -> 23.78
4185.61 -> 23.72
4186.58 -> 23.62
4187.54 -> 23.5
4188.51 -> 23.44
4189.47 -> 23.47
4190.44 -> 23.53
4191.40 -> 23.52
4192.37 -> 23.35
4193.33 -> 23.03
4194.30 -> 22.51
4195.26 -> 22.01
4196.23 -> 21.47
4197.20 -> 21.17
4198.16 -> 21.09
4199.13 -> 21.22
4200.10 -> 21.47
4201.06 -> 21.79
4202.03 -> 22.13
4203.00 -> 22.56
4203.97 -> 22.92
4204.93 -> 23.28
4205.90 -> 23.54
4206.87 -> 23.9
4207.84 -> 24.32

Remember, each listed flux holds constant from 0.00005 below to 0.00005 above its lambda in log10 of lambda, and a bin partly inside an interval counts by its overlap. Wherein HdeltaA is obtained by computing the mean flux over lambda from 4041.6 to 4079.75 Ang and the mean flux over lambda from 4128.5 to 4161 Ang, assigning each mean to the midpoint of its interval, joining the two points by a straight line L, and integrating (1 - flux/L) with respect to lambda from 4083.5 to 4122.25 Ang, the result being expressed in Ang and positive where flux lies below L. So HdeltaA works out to 1.5 Ang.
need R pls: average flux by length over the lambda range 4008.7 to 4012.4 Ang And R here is 22.3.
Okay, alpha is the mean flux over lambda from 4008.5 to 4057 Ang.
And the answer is 22.6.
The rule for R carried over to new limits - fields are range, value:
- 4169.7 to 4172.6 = 23.1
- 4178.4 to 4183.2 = 23.4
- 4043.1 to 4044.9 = 22.4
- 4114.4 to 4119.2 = 22.9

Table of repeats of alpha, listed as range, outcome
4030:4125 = 21.5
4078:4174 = 22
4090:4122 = 20.6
